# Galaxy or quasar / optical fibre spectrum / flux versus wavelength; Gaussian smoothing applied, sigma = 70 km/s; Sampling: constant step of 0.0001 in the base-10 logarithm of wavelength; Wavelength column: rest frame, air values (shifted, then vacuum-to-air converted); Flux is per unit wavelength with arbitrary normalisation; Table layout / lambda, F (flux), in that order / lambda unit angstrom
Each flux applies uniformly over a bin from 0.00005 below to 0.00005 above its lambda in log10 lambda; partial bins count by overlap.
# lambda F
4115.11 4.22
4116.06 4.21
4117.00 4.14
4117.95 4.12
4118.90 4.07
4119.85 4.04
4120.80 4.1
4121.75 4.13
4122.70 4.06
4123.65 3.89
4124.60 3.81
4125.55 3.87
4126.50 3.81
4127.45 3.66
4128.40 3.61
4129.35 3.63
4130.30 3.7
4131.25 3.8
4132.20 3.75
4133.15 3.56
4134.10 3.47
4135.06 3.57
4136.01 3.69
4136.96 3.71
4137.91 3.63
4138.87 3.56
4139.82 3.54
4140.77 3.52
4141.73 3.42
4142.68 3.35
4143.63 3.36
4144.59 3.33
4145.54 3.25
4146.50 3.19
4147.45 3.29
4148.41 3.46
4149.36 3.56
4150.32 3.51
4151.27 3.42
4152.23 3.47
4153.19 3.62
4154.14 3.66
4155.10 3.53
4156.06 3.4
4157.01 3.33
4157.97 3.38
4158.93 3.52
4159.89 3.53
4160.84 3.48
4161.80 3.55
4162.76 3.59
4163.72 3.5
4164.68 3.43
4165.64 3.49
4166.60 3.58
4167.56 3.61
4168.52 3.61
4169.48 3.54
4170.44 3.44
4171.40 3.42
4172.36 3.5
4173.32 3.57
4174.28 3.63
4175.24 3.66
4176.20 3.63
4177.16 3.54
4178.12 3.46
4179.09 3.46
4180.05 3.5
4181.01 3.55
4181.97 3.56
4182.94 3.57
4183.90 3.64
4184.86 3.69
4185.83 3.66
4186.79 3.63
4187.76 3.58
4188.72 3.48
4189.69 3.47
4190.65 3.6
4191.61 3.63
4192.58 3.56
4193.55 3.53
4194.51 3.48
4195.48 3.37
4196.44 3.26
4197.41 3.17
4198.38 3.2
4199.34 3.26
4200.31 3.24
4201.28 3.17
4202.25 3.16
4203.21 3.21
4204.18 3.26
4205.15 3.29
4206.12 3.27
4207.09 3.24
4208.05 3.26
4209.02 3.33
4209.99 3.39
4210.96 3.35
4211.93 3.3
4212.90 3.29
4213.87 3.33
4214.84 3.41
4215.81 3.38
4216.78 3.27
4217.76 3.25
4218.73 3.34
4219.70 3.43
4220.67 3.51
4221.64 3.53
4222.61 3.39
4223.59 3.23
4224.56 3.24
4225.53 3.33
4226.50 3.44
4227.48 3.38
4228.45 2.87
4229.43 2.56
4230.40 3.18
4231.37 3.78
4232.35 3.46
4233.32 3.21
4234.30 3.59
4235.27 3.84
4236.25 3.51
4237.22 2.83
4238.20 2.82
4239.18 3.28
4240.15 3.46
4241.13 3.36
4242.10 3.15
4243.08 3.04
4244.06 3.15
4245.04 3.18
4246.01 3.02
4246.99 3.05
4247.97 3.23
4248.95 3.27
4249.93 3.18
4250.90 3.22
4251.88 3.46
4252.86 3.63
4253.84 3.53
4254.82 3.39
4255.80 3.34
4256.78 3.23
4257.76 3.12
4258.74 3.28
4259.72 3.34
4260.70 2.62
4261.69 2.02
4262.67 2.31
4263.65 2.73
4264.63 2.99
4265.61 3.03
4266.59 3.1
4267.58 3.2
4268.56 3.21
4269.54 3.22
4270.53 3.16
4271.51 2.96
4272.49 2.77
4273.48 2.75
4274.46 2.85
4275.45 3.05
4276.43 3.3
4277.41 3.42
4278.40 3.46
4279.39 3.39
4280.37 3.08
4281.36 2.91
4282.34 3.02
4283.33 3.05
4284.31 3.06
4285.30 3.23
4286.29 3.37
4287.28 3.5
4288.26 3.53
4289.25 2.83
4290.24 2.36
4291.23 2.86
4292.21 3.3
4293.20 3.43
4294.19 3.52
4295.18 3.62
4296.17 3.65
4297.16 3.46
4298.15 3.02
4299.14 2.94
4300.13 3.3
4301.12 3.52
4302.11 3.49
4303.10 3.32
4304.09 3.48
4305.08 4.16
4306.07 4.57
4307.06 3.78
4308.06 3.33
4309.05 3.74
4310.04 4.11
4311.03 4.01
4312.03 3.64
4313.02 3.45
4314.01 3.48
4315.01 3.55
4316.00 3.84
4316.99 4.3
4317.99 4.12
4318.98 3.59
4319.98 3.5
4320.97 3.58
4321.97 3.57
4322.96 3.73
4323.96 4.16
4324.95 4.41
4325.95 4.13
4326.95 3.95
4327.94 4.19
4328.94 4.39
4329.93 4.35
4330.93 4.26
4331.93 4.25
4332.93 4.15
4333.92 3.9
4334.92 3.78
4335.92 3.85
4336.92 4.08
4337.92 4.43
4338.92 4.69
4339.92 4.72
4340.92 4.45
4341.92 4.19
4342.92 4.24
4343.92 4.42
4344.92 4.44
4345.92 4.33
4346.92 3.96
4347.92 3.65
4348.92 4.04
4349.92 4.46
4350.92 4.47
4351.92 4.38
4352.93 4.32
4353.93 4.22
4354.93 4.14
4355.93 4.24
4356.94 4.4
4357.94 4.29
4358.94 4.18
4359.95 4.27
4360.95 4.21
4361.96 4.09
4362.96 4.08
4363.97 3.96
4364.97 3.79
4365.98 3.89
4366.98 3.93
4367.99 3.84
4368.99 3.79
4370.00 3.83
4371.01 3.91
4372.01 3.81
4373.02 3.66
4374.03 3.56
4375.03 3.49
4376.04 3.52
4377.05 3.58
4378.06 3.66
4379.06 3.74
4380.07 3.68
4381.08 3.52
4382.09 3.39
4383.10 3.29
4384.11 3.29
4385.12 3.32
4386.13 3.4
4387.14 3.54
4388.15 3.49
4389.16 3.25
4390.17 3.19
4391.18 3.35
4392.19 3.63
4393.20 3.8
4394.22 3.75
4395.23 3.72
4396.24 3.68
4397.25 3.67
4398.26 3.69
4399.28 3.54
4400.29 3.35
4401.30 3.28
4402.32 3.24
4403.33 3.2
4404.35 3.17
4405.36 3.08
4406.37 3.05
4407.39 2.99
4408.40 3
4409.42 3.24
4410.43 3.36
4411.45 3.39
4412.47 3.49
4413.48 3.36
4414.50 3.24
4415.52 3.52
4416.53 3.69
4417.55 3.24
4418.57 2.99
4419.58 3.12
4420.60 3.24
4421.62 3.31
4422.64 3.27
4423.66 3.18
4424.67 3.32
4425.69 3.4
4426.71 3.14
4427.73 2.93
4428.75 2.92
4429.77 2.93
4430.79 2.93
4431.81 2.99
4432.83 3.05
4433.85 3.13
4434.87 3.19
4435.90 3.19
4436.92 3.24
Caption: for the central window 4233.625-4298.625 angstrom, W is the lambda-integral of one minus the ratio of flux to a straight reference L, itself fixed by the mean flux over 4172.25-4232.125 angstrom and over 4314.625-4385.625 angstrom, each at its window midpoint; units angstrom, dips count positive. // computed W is 8.6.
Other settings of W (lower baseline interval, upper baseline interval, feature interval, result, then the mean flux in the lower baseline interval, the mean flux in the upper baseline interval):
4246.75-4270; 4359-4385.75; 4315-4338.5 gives -3.5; 3.11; 3.74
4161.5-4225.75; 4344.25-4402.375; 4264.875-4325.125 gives 3.9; 3.43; 3.8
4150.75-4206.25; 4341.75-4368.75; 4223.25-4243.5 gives 2.3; 3.48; 4.16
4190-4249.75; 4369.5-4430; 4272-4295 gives 1.3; 3.3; 3.39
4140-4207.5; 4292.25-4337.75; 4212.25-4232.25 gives 1.5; 3.46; 3.79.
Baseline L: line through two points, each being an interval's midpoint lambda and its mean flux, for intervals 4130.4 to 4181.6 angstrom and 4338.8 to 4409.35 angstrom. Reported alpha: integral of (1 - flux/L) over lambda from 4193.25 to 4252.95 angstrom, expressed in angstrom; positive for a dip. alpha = 5.2 angstrom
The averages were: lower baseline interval 3.51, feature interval 3.28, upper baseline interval 3.78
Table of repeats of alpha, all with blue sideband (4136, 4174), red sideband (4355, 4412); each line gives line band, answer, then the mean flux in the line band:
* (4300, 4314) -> -0.5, 3.71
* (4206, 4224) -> 0.9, 3.34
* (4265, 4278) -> 1.7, 3.08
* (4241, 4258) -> 1.4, 3.25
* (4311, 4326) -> -0.9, 3.8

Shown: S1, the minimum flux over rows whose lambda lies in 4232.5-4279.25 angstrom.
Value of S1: 2.02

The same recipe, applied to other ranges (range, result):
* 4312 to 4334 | 3.45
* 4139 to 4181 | 3.19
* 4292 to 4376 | 2.94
